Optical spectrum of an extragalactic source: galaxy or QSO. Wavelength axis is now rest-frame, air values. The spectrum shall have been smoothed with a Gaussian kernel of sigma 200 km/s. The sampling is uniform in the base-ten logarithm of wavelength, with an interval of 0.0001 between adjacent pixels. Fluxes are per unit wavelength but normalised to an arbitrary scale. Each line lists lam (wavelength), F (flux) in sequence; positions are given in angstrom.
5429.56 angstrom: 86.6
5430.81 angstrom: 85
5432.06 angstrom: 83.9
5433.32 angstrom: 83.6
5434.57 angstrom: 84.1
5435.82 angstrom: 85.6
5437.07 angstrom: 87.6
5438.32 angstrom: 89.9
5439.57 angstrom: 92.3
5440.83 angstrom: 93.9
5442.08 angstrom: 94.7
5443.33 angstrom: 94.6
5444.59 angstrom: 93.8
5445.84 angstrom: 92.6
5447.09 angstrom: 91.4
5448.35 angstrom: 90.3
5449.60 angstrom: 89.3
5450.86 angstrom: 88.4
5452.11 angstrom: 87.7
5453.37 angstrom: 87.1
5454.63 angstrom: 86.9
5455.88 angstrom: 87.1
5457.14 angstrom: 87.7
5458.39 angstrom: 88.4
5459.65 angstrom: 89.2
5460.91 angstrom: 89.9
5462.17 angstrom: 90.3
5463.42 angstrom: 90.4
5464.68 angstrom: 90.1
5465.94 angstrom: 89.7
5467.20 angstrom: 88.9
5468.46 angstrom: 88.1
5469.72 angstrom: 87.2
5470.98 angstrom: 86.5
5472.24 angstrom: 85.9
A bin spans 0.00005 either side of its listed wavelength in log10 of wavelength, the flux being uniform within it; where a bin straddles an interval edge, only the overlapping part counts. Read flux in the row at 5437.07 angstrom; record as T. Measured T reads 87.6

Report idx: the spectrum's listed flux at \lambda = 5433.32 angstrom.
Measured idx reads 83.6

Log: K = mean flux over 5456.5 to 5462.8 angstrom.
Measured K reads 89.1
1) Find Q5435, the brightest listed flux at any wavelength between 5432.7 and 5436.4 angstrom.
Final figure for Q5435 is 85.6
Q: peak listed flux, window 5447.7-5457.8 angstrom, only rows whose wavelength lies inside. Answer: 90.3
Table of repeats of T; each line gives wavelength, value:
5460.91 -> 89.9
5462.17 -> 90.3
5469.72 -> 87.2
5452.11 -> 87.7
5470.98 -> 86.5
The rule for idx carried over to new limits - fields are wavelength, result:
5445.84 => 92.6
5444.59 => 93.8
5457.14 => 87.7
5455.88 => 87.1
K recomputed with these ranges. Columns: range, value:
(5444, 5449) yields 92.1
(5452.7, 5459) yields 87.4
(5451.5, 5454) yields 87.2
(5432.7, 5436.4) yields 84.5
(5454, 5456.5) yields 87.1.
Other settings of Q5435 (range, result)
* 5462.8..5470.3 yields 90.4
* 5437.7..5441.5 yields 93.9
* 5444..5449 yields 93.8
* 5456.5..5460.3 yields 89.2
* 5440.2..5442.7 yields 94.7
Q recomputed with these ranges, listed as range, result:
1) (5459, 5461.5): 89.9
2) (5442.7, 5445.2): 94.6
